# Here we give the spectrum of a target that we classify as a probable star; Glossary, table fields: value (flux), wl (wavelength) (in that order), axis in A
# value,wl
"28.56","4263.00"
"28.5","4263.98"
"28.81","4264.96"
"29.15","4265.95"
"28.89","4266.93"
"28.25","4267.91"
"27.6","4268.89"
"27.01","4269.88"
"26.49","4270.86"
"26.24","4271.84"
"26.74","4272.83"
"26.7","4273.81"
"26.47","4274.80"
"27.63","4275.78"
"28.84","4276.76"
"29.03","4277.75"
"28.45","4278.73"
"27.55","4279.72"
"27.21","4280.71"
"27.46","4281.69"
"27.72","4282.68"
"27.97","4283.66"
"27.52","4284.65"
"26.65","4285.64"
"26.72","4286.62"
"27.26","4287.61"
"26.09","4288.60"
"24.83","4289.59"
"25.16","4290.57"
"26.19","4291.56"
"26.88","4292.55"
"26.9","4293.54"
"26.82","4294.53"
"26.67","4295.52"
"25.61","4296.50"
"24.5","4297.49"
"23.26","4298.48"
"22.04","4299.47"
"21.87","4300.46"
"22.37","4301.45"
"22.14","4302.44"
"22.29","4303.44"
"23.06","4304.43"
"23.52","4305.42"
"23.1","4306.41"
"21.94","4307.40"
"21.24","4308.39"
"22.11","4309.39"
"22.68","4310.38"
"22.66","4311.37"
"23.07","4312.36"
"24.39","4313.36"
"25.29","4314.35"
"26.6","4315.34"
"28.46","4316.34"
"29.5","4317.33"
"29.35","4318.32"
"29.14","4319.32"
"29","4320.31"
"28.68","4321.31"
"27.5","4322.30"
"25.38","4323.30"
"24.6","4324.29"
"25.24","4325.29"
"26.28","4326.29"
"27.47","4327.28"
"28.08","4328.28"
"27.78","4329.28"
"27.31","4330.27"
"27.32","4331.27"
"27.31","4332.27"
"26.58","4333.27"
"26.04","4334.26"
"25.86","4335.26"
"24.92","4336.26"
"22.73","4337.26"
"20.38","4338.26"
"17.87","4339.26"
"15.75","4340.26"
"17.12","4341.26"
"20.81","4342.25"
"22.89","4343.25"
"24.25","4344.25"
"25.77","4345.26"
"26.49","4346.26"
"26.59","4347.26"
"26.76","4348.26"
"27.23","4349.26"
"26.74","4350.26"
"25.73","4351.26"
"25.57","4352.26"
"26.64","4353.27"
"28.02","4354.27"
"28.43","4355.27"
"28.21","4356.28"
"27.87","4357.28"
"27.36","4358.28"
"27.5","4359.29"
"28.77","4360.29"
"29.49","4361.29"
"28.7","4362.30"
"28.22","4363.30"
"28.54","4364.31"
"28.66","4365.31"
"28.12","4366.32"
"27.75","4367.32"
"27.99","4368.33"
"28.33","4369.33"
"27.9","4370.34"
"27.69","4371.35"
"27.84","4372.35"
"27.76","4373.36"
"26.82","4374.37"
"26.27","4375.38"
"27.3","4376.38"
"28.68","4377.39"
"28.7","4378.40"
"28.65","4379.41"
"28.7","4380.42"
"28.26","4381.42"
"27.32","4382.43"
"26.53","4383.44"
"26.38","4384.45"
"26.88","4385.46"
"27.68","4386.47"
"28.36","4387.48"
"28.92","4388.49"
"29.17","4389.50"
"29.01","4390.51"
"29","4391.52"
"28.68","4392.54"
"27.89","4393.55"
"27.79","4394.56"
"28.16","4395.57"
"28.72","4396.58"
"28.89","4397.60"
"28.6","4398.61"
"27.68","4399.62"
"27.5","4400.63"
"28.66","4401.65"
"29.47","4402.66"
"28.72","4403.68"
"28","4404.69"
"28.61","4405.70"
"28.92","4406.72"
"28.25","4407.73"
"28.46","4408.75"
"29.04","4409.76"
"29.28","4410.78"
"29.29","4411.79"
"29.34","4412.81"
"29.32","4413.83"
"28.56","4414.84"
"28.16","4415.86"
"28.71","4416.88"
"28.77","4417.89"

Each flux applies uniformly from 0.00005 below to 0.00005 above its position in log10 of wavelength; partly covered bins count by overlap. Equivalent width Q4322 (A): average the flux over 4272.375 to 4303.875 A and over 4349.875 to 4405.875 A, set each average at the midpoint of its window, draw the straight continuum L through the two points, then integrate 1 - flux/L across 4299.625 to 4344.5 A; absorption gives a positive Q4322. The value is 3.88 A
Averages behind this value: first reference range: 26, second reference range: 28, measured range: 24.5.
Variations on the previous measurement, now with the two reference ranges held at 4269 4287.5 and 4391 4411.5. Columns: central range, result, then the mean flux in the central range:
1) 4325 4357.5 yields 3.2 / 25.2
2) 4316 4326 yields 0.0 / 27.6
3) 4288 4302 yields 1.3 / 25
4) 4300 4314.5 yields 2.6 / 22.7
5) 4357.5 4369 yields 0.0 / 28.3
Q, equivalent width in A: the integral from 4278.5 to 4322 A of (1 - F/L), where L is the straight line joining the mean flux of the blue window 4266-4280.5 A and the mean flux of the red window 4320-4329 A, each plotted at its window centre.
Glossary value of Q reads 2.8 A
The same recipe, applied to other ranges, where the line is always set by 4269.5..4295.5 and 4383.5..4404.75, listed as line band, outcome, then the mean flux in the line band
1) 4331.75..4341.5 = 1.8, 22.6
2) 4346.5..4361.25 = 0.3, 27.3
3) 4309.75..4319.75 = 0.5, 26.1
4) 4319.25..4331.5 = 0.2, 27.1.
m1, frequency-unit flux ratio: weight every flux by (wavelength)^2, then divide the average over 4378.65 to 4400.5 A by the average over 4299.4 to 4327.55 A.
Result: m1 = 1.17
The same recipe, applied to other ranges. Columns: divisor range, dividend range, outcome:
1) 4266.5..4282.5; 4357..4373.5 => 1.07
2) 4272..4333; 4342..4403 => 1.10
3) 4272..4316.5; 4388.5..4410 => 1.18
